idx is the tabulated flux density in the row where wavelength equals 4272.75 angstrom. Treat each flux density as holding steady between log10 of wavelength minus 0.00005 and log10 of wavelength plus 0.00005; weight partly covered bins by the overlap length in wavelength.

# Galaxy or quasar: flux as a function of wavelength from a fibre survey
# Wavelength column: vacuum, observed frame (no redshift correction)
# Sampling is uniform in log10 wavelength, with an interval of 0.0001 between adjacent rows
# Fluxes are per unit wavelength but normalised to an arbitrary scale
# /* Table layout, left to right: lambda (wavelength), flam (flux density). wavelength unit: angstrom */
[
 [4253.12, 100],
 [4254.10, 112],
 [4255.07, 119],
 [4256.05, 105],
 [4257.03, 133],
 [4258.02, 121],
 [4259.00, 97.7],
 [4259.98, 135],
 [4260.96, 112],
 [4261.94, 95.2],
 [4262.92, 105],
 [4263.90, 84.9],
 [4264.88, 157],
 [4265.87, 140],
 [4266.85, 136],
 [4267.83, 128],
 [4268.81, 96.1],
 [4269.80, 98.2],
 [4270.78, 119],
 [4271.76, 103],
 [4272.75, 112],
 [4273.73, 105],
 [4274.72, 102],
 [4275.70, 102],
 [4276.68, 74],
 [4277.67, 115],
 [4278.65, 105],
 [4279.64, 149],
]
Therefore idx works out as 112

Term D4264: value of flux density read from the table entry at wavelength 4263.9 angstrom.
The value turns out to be 84.9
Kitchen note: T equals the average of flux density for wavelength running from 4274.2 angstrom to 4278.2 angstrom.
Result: 98.4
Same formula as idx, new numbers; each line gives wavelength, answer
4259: 97.7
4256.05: 105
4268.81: 96.1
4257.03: 133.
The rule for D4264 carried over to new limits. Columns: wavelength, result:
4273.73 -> 105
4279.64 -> 149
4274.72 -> 102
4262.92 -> 105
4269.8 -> 98.2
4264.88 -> 157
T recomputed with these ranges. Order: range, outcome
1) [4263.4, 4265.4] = 121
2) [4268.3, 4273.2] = 106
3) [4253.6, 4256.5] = 112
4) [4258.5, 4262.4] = 110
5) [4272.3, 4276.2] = 105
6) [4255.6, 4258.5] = 119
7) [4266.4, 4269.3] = 120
